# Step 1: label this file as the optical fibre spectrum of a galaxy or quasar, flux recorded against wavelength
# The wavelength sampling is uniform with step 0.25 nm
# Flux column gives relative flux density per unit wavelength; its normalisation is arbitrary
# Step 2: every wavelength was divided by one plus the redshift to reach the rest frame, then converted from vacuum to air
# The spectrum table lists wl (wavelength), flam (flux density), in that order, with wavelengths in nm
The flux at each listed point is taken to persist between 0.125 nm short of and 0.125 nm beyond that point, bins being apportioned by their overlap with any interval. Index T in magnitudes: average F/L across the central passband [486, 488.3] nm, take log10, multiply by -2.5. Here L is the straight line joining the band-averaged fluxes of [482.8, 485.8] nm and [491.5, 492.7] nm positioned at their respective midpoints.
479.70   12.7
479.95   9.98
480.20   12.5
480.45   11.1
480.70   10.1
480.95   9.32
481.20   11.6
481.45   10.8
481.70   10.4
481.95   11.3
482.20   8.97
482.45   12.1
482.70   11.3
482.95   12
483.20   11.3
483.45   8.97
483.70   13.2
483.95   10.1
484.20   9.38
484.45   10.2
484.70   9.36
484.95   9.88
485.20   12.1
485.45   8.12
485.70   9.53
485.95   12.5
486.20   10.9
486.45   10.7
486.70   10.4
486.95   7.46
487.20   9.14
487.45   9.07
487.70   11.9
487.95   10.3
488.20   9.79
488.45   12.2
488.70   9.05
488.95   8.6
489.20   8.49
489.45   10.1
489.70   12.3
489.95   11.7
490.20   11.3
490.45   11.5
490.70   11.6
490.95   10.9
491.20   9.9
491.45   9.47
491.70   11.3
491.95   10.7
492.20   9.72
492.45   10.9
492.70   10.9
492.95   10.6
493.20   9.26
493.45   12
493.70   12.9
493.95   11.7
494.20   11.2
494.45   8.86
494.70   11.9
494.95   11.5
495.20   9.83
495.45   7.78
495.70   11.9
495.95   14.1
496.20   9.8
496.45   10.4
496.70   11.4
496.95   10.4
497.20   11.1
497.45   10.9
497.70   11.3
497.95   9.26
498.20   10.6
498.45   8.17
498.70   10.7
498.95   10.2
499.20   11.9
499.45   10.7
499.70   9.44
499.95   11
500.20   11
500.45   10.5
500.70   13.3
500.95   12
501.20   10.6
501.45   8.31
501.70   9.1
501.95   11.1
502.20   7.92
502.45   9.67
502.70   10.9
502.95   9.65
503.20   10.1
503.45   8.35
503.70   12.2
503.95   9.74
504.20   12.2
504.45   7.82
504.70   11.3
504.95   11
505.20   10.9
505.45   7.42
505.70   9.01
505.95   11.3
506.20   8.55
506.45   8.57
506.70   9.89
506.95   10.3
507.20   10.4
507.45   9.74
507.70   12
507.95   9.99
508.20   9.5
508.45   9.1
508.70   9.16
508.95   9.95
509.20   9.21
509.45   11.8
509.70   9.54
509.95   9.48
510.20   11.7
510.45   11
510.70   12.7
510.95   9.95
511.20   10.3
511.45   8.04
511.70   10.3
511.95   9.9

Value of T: 0.04 mag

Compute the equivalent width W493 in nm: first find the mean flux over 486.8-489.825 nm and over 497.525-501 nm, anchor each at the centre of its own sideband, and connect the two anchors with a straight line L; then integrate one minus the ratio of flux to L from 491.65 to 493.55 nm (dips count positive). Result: -0.08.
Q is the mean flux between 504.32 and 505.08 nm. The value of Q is 10.1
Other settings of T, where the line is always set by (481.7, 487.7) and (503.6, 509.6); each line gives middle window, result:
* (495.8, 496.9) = -0.118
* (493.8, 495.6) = -0.024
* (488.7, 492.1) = -0.026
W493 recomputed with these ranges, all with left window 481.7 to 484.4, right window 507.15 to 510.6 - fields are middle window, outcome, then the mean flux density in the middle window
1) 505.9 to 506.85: 0.07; 9.46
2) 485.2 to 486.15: 0.03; 10.4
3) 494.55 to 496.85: -0.09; 10.9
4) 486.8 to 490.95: 0.15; 10.3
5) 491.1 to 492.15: 0.03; 10.3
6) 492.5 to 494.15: -0.10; 11.2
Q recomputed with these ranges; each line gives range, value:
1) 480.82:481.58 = 10.6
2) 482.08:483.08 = 11.1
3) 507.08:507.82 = 10.7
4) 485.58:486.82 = 10.8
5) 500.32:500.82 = 11.9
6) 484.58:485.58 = 9.87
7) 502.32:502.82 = 10.3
